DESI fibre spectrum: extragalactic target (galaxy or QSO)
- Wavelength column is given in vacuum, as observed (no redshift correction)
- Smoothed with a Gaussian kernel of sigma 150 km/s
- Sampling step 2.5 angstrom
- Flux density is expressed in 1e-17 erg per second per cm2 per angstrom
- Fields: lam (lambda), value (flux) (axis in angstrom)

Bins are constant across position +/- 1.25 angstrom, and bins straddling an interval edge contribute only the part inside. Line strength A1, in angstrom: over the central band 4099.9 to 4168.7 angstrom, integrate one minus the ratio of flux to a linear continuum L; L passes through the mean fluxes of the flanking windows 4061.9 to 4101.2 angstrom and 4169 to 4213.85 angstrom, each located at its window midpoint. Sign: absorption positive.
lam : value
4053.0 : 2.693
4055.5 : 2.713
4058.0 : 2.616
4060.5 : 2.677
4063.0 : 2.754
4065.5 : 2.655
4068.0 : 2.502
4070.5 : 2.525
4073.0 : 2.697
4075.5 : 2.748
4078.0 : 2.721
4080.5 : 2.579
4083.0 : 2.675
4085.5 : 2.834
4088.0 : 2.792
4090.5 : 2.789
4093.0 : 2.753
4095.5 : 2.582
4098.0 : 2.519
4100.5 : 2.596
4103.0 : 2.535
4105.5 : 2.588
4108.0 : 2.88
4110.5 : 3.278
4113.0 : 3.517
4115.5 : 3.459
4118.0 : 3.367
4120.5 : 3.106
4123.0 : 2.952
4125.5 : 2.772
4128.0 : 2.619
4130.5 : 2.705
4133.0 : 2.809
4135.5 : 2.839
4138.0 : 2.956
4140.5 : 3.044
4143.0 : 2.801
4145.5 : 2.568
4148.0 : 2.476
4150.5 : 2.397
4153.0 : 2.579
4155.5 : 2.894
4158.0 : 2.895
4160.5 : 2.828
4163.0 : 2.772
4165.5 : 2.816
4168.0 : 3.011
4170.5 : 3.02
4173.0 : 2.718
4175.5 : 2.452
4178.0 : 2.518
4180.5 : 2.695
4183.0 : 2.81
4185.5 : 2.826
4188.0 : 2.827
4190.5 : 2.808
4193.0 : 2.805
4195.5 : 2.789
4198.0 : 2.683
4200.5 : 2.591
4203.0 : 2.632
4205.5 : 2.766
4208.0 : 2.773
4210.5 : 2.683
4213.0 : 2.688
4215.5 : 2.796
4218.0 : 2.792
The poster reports -4.14 angstrom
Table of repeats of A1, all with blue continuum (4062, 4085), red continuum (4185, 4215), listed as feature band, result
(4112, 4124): -2.7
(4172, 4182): 0.5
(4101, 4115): -1.5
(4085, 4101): -0.1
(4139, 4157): 0.1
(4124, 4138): -0.4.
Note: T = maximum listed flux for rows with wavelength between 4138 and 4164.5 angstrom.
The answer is 3.044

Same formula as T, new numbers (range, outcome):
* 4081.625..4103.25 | 2.834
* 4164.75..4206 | 3.02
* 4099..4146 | 3.517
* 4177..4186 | 2.826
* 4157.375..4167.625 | 2.895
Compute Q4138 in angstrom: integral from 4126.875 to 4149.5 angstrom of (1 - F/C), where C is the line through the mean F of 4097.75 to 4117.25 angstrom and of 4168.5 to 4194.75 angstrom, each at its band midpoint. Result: 0.9 angstrom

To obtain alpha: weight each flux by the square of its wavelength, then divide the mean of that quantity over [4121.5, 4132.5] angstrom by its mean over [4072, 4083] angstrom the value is 1.06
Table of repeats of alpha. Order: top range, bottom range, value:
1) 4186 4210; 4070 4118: 1.02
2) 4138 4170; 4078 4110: 1.06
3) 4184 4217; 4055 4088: 1.09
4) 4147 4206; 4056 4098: 1.07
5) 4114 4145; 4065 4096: 1.12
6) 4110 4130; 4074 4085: 1.18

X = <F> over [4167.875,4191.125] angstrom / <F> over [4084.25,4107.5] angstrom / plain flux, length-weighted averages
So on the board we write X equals 1.0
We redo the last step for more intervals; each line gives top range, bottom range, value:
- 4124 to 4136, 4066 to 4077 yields 1.05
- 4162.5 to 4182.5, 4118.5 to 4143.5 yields 0.96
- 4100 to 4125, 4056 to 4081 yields 1.14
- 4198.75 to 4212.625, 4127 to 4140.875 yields 0.95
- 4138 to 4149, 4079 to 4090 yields 1.01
